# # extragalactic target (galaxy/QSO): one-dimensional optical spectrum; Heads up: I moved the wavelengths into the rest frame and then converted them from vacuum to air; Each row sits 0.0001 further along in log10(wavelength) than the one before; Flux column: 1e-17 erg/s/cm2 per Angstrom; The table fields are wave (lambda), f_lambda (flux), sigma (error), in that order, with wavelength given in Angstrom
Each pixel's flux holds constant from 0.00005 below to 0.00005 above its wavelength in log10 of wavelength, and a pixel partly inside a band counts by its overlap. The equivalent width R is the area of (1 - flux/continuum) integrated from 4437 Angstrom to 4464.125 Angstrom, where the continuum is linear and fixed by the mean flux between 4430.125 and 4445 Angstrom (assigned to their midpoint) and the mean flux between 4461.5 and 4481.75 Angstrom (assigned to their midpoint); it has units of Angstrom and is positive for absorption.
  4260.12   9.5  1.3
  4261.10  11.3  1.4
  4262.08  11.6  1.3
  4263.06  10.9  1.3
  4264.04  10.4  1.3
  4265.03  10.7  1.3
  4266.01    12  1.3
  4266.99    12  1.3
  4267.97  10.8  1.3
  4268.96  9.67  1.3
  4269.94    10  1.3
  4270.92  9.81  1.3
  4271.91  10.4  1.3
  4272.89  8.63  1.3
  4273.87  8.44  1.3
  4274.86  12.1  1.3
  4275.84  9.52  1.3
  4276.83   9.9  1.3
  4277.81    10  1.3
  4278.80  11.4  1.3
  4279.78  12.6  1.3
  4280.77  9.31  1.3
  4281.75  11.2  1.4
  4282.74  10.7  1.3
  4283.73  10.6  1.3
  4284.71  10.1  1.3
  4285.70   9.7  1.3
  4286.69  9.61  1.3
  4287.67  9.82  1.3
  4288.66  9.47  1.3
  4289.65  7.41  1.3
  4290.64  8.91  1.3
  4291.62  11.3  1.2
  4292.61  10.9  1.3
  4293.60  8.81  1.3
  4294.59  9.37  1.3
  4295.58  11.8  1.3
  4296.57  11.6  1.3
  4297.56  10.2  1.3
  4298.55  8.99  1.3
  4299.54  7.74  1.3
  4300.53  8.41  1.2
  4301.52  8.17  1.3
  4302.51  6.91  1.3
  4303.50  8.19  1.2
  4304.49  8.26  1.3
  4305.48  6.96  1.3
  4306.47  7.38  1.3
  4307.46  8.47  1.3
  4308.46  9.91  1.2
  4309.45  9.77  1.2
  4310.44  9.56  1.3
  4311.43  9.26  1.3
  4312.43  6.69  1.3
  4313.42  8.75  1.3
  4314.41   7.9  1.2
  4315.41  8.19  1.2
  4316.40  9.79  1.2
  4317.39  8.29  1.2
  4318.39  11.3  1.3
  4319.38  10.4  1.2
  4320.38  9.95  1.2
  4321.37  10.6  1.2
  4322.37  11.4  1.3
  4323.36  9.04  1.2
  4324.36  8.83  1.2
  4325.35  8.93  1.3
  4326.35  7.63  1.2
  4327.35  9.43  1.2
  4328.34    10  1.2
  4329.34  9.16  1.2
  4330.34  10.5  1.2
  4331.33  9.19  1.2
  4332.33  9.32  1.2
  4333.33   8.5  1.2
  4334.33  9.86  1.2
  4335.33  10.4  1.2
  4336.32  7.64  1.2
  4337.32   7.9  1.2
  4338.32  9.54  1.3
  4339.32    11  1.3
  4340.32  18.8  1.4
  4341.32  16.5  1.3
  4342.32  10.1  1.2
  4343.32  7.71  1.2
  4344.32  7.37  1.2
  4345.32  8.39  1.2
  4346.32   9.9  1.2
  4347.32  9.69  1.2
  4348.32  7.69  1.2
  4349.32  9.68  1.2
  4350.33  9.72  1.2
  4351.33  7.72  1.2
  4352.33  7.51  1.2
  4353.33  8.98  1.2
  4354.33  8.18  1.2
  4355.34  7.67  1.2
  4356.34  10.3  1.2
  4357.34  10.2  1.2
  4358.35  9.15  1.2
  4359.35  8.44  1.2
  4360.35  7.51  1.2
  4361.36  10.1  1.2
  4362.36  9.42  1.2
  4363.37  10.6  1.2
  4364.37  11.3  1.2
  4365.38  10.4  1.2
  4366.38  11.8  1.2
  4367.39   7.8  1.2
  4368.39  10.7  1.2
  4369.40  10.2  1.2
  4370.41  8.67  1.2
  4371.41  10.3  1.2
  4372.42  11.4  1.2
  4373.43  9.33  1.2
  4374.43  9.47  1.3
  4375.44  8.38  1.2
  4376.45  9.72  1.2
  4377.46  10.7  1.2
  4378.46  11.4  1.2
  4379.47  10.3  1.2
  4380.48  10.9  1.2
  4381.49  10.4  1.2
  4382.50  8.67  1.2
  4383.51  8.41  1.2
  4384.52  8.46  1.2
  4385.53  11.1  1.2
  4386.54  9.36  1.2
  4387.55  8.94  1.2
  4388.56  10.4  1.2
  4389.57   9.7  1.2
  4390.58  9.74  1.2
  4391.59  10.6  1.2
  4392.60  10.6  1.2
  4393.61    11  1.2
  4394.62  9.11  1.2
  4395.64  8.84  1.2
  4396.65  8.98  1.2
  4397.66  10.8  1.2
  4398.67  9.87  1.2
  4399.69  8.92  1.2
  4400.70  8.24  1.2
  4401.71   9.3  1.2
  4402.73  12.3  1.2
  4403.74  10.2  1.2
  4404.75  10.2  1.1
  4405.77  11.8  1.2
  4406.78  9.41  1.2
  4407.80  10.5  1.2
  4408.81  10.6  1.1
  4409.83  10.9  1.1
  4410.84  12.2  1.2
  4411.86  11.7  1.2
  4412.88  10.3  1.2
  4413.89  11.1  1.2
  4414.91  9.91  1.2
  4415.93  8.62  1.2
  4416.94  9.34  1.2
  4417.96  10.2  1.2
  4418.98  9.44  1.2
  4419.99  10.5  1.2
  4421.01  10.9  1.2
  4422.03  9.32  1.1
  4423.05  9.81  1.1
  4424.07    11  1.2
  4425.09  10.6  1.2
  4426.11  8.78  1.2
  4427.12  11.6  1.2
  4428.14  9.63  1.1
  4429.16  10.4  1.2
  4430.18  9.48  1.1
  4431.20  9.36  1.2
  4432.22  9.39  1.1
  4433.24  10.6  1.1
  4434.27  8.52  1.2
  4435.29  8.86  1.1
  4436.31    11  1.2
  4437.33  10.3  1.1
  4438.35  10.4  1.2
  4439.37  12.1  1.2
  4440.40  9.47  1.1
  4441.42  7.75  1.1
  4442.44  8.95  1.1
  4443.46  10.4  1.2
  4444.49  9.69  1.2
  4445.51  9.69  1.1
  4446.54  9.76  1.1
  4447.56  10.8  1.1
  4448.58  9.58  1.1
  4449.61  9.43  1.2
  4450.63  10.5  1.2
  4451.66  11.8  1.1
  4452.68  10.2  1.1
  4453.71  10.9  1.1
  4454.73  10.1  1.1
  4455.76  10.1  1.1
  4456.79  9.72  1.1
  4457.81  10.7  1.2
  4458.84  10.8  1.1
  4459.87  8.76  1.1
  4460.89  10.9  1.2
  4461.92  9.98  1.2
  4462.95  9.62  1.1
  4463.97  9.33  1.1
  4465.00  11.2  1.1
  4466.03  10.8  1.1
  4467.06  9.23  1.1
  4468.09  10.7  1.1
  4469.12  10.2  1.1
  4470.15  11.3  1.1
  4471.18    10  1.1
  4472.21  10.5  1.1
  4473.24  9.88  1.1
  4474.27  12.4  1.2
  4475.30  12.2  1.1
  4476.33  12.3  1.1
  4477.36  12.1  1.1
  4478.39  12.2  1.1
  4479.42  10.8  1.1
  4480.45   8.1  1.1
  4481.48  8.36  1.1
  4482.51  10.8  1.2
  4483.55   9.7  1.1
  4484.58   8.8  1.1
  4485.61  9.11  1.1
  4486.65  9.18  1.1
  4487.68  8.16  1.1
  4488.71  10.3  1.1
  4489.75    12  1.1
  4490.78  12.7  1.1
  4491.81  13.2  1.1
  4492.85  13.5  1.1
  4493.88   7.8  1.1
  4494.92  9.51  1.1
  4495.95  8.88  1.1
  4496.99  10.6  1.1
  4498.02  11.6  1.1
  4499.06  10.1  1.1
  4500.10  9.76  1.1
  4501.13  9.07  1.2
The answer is 0.0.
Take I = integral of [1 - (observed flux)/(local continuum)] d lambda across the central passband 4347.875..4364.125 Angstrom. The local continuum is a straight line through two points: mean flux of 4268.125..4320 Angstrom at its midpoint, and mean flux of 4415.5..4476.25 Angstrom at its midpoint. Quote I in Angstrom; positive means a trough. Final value 1.3 Angstrom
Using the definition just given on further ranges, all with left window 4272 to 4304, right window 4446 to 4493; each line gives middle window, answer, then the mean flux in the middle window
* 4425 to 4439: 0.5 Angstrom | 9.93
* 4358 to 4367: 0.2 Angstrom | 9.85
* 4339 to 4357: 0.3 Angstrom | 9.82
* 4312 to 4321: 0.7 Angstrom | 9.08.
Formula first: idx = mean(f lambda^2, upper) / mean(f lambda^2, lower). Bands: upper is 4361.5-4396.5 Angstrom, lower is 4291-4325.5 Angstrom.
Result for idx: 1.12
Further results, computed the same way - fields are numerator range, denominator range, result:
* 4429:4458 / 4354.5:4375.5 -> 1.07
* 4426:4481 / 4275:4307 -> 1.16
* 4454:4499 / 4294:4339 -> 1.23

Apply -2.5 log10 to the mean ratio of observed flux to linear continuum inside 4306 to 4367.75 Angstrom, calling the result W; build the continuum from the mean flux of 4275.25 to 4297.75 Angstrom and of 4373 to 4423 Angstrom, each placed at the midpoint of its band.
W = 0.07 mag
